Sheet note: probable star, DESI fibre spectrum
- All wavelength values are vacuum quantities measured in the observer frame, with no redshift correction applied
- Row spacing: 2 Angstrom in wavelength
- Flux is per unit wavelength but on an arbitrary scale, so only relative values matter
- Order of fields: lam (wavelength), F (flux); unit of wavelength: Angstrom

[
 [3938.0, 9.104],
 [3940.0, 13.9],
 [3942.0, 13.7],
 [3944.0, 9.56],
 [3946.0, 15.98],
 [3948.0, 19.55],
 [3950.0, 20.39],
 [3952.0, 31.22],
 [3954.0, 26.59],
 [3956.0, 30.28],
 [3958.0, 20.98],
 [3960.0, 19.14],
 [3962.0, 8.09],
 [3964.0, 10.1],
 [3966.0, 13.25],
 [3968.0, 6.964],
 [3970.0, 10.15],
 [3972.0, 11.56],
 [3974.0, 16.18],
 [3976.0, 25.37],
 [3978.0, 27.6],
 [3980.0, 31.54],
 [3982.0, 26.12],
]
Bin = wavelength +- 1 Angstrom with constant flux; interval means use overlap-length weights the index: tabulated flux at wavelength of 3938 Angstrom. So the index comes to 9.104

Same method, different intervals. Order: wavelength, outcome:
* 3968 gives 6.964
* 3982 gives 26.12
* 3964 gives 10.1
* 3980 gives 31.54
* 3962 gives 8.09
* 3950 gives 20.39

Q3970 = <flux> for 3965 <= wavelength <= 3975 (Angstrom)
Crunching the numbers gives 11.6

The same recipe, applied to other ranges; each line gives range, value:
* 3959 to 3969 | 11.5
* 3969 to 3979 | 18.2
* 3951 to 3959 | 27.3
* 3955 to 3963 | 19.6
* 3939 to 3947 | 13.3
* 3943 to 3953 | 19.3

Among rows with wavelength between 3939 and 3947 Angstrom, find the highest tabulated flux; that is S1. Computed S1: 15.98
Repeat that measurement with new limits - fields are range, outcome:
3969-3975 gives 16.18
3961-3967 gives 13.25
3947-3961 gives 31.22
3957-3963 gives 20.98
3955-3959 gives 30.28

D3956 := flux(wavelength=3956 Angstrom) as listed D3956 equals 30.28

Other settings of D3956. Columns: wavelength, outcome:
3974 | 16.18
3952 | 31.22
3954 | 26.59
